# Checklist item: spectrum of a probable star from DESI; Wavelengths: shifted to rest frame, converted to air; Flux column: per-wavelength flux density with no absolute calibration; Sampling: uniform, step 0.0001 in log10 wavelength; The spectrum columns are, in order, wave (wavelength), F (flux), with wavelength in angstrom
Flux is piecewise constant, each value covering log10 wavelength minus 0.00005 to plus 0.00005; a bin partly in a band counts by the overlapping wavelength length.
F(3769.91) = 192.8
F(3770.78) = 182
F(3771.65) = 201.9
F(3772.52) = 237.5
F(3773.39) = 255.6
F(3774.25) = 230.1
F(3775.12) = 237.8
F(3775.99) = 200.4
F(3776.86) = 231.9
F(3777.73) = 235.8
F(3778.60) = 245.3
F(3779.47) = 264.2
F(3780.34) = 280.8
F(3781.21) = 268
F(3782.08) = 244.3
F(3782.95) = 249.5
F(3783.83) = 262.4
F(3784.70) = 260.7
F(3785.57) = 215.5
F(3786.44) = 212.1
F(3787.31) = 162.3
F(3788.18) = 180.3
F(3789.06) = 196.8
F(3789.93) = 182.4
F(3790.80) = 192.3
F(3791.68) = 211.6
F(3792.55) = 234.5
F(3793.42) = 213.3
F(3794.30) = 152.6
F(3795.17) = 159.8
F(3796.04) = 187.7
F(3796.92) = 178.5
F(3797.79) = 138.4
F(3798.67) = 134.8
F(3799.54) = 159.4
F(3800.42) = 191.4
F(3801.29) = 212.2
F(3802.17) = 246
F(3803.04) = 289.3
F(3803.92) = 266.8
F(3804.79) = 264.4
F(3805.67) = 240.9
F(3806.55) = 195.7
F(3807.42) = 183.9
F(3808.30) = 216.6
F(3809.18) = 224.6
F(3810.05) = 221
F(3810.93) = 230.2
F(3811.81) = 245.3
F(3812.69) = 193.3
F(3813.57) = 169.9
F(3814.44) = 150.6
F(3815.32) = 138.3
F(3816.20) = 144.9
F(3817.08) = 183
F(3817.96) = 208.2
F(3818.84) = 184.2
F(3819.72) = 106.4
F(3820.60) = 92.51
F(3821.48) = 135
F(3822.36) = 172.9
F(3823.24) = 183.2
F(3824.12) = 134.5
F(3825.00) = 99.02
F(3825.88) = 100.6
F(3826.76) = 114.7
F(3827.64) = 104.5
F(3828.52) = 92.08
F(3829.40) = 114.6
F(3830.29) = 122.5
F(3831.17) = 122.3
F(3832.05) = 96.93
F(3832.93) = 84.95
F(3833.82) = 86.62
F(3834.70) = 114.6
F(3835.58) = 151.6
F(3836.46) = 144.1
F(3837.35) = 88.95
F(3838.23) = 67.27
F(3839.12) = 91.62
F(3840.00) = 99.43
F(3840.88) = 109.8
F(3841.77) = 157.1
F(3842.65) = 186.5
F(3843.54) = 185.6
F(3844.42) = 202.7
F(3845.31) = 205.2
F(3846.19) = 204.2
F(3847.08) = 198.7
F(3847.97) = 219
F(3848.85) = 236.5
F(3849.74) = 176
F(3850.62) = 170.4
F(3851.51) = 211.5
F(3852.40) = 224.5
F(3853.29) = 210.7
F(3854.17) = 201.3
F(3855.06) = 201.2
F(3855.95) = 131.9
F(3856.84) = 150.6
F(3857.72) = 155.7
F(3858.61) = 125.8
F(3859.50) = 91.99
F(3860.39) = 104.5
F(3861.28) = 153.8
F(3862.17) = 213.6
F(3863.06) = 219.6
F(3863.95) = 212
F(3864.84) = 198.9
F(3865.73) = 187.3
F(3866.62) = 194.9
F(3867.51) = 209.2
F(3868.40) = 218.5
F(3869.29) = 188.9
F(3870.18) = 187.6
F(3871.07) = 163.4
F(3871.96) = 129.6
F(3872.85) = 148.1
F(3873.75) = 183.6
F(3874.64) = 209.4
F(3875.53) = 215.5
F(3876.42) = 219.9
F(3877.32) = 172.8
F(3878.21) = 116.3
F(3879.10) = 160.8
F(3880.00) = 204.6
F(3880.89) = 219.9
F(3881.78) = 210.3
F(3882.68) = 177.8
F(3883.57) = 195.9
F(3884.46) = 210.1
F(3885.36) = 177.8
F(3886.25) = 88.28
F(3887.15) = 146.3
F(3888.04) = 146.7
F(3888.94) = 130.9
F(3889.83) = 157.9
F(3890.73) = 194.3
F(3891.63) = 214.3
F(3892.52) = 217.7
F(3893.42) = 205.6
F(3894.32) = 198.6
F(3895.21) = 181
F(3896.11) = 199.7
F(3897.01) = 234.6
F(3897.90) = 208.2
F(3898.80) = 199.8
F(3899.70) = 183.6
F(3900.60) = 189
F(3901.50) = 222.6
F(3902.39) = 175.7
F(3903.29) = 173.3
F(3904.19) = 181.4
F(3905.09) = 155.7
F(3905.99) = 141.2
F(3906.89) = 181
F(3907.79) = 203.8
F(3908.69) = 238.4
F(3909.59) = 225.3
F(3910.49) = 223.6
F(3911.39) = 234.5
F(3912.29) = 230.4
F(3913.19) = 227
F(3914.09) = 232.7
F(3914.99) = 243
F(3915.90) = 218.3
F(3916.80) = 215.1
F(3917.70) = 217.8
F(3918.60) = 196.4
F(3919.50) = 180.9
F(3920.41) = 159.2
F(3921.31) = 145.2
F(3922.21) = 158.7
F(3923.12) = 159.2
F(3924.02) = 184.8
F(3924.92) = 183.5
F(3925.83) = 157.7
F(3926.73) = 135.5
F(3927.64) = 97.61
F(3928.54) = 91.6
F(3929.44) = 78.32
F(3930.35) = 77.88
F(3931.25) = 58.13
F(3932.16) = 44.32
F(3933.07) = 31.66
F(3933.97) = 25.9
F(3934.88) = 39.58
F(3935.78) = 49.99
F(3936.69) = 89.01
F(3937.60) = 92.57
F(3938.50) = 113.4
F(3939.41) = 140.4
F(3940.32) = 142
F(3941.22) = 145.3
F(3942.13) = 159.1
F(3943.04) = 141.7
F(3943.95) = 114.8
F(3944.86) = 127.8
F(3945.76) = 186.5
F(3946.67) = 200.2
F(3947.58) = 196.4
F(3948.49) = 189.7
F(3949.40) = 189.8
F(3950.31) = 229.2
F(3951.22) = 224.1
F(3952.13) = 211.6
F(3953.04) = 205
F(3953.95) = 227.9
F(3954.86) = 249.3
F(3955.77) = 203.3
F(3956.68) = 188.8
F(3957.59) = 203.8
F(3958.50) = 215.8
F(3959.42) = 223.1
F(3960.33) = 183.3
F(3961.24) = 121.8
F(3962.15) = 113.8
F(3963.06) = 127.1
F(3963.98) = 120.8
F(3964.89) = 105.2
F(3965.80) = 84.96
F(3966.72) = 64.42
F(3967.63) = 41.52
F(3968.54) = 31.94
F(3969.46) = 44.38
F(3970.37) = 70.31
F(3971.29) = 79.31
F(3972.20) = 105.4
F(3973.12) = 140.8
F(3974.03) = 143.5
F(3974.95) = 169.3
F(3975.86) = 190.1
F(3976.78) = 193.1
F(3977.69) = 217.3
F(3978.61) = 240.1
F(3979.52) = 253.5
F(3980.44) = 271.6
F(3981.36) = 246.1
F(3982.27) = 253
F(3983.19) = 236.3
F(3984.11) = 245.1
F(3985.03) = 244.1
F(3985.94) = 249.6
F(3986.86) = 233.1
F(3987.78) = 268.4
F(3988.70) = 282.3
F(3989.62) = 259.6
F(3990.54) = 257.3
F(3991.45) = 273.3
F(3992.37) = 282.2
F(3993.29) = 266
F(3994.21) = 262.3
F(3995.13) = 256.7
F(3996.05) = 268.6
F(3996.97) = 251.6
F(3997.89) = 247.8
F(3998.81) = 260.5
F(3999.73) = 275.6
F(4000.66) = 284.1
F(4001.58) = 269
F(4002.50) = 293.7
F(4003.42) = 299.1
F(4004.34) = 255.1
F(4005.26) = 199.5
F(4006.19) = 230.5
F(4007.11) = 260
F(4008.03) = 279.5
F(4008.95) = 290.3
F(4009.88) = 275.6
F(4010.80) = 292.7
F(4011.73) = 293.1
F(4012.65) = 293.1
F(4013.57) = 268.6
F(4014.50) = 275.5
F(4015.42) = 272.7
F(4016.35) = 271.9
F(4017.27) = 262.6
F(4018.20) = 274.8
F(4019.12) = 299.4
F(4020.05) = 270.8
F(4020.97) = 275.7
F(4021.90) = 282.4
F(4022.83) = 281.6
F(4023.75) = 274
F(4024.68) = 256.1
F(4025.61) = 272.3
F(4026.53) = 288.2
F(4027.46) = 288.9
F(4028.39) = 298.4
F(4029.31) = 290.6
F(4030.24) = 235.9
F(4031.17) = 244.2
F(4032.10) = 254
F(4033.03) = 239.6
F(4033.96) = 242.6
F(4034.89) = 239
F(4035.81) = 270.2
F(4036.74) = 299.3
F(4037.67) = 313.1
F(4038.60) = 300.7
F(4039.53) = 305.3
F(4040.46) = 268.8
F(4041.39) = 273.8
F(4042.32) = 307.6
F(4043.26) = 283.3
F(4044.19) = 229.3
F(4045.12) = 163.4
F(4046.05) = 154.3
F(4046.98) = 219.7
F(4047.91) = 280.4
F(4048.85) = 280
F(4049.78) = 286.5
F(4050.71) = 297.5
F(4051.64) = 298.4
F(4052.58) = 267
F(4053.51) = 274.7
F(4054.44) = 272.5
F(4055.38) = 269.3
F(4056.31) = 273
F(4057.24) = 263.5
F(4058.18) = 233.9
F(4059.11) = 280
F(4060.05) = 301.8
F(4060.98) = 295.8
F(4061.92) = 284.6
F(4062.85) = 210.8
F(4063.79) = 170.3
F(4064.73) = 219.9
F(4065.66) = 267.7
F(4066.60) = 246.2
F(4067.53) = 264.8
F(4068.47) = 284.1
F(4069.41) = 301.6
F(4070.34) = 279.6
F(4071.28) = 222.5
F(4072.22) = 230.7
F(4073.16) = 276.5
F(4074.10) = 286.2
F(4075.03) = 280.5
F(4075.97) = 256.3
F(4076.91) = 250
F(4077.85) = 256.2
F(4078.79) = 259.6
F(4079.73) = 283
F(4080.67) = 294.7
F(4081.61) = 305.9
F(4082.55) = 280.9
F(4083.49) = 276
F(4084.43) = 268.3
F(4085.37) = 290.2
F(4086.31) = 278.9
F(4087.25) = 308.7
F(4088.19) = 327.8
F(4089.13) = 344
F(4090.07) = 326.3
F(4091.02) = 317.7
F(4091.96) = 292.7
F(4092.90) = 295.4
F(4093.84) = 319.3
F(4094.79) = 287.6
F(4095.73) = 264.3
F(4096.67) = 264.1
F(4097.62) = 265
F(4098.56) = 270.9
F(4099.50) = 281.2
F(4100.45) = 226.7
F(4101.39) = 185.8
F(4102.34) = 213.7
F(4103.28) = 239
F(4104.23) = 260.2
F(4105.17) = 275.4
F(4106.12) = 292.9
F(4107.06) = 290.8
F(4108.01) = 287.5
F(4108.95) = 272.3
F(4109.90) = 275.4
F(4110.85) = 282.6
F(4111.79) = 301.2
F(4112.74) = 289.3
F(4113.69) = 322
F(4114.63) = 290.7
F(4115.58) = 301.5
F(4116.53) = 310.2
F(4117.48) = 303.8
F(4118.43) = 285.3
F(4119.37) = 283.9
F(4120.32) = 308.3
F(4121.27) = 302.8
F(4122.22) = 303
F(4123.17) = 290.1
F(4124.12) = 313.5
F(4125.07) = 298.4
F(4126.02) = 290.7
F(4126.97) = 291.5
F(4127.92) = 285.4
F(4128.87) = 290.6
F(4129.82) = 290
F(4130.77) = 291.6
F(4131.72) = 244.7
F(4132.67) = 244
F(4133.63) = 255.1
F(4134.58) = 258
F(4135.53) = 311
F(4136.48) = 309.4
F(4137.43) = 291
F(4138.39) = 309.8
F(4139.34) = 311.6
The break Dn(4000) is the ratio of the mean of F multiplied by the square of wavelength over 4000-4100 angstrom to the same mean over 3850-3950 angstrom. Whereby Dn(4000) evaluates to 1.7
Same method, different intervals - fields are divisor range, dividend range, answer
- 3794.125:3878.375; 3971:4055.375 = 1.66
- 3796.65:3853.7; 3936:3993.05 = 1.15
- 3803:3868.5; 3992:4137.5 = 1.85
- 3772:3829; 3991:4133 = 1.60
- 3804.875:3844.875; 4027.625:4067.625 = 1.96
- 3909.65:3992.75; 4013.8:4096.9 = 1.70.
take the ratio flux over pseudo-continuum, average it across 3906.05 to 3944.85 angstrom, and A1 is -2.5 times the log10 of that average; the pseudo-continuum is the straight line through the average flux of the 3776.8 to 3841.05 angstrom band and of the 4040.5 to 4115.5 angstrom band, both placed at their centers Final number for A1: 0.40 mag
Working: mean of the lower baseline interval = 177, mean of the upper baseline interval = 271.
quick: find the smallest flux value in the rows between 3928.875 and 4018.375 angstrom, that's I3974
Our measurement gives 25.9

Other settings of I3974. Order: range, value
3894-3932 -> 58.13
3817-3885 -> 67.27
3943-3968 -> 41.52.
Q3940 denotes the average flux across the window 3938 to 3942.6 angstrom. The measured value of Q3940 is 140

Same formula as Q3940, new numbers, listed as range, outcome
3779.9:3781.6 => 275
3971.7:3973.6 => 123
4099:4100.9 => 254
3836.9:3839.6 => 82.8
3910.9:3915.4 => 234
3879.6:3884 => 202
